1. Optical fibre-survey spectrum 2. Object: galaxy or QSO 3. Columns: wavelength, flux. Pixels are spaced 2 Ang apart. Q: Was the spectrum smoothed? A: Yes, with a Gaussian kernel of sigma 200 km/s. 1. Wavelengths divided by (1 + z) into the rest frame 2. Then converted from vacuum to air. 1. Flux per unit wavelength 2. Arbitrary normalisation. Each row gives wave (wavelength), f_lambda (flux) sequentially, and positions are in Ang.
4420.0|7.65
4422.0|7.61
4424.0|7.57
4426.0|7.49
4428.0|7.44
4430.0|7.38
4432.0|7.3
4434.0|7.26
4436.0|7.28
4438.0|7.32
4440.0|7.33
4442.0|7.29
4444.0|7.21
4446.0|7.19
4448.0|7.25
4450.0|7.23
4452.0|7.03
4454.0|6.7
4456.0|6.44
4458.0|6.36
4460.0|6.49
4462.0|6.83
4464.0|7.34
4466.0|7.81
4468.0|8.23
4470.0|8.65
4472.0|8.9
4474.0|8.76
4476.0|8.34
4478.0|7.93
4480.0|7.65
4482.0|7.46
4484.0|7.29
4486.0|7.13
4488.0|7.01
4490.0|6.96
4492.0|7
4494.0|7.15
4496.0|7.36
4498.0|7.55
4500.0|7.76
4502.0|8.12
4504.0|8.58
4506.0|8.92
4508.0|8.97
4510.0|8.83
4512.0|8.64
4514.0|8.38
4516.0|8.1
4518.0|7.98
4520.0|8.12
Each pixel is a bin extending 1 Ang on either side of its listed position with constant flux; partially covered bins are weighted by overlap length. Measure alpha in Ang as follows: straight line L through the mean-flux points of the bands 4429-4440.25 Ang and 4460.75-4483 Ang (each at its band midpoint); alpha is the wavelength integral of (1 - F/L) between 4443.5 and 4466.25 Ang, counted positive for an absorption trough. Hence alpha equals 2.1 Ang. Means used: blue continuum 7.31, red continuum 7.97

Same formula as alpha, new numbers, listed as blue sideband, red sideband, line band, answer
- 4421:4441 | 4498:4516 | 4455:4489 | 1.71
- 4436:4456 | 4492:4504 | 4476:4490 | 0.07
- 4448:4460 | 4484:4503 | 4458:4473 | -1.55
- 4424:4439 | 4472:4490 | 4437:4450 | 0.33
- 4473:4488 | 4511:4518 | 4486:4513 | 0.64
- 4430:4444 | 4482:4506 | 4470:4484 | -1.32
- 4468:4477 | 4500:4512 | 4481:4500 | 3.02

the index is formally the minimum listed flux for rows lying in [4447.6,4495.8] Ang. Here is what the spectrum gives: 6.36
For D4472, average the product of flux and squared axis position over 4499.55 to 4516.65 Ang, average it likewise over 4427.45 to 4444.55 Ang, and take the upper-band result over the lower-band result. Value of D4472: 1.20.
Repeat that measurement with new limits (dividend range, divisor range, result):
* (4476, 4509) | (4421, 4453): 1.08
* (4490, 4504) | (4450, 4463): 1.15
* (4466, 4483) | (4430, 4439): 1.15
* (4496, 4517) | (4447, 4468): 1.22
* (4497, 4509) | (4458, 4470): 1.15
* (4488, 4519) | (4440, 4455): 1.15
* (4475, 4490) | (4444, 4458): 1.10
